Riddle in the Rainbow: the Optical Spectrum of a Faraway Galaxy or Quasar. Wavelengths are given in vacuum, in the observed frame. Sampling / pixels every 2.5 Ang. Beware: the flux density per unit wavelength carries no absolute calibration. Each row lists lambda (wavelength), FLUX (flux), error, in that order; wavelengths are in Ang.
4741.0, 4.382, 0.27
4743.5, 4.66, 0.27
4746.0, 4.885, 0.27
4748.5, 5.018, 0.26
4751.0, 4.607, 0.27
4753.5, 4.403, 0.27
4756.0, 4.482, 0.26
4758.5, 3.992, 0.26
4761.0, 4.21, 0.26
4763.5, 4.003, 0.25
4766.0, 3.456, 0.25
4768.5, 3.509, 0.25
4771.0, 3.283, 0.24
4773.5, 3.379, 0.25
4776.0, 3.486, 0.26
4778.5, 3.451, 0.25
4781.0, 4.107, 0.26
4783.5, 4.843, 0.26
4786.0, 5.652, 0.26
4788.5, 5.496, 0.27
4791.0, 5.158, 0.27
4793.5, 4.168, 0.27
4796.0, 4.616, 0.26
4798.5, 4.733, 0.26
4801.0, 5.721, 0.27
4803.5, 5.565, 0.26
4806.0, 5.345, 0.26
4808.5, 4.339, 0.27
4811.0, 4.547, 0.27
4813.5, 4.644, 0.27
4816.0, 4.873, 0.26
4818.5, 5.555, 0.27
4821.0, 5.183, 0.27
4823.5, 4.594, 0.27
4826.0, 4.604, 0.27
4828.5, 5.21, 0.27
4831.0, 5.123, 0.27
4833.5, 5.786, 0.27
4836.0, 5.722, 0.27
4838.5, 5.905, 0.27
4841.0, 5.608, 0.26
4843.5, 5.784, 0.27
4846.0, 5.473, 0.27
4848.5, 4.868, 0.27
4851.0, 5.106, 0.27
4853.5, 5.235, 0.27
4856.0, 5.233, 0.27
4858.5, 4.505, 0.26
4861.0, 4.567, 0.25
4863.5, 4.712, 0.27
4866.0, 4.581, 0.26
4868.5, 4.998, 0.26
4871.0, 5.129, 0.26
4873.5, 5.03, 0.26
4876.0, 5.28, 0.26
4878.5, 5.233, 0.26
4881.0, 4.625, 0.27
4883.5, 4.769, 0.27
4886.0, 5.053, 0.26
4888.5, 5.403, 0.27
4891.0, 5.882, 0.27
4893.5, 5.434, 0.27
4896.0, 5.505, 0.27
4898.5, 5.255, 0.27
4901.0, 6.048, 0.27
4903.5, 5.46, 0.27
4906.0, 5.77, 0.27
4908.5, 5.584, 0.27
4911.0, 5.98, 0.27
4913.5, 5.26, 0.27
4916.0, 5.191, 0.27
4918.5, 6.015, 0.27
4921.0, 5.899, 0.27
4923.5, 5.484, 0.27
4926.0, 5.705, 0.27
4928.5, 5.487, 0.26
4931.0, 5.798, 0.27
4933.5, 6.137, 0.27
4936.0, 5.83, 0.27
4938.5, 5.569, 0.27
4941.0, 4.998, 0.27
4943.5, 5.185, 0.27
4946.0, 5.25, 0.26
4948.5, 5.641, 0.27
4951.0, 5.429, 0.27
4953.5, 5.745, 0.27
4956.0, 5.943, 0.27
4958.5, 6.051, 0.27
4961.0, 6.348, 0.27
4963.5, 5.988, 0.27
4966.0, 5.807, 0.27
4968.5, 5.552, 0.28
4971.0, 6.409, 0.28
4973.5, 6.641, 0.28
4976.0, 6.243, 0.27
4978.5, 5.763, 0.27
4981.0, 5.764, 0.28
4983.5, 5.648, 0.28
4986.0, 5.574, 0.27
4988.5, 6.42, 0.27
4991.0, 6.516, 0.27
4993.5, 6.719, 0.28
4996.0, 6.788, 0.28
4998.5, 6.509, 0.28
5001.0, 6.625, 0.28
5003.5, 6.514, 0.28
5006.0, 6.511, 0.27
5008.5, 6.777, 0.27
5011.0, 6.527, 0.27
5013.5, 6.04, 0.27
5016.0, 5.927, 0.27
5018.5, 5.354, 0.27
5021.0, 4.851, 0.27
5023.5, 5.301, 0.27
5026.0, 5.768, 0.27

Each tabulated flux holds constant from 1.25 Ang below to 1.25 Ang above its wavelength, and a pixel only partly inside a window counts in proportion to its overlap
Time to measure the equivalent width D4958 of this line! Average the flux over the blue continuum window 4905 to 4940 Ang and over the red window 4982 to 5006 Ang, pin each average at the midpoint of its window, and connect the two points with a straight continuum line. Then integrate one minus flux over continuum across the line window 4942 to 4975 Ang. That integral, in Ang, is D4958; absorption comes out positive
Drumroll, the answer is 1.1 Ang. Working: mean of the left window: 5.69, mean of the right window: 6.37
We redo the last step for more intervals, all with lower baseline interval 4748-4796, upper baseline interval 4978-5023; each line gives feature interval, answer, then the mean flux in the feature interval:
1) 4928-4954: 0.5 Ang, 5.55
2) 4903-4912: -0.6 Ang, 5.71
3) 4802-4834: -2.7 Ang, 5.02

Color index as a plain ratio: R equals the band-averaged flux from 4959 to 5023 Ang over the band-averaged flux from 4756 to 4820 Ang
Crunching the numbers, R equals 1.37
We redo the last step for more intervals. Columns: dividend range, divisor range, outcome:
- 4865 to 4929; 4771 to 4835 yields 1.13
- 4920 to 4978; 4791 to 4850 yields 1.13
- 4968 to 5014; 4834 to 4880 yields 1.22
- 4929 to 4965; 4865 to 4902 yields 1.09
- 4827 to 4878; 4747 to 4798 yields 1.21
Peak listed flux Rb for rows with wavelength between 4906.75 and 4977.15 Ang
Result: 6.641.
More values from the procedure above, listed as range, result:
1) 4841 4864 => 5.784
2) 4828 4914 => 6.048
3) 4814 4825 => 5.555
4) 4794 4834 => 5.786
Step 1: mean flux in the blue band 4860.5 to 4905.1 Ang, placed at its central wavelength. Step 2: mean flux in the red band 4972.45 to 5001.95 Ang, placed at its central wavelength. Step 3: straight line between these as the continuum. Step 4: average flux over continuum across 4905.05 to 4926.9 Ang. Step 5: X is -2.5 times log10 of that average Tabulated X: -0.03 mag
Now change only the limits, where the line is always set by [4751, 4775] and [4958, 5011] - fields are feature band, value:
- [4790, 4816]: -0.133 mag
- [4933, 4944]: 0.045 mag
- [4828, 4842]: -0.195 mag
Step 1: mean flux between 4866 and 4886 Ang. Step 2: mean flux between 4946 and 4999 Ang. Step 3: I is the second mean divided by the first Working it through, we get 1.2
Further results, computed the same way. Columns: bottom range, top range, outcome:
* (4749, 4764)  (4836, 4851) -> 1.27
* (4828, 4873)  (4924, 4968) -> 1.10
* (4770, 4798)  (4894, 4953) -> 1.28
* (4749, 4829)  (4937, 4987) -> 1.27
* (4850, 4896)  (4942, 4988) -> 1.15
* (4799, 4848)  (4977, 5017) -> 1.20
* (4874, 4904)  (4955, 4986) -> 1.13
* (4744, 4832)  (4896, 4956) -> 1.22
